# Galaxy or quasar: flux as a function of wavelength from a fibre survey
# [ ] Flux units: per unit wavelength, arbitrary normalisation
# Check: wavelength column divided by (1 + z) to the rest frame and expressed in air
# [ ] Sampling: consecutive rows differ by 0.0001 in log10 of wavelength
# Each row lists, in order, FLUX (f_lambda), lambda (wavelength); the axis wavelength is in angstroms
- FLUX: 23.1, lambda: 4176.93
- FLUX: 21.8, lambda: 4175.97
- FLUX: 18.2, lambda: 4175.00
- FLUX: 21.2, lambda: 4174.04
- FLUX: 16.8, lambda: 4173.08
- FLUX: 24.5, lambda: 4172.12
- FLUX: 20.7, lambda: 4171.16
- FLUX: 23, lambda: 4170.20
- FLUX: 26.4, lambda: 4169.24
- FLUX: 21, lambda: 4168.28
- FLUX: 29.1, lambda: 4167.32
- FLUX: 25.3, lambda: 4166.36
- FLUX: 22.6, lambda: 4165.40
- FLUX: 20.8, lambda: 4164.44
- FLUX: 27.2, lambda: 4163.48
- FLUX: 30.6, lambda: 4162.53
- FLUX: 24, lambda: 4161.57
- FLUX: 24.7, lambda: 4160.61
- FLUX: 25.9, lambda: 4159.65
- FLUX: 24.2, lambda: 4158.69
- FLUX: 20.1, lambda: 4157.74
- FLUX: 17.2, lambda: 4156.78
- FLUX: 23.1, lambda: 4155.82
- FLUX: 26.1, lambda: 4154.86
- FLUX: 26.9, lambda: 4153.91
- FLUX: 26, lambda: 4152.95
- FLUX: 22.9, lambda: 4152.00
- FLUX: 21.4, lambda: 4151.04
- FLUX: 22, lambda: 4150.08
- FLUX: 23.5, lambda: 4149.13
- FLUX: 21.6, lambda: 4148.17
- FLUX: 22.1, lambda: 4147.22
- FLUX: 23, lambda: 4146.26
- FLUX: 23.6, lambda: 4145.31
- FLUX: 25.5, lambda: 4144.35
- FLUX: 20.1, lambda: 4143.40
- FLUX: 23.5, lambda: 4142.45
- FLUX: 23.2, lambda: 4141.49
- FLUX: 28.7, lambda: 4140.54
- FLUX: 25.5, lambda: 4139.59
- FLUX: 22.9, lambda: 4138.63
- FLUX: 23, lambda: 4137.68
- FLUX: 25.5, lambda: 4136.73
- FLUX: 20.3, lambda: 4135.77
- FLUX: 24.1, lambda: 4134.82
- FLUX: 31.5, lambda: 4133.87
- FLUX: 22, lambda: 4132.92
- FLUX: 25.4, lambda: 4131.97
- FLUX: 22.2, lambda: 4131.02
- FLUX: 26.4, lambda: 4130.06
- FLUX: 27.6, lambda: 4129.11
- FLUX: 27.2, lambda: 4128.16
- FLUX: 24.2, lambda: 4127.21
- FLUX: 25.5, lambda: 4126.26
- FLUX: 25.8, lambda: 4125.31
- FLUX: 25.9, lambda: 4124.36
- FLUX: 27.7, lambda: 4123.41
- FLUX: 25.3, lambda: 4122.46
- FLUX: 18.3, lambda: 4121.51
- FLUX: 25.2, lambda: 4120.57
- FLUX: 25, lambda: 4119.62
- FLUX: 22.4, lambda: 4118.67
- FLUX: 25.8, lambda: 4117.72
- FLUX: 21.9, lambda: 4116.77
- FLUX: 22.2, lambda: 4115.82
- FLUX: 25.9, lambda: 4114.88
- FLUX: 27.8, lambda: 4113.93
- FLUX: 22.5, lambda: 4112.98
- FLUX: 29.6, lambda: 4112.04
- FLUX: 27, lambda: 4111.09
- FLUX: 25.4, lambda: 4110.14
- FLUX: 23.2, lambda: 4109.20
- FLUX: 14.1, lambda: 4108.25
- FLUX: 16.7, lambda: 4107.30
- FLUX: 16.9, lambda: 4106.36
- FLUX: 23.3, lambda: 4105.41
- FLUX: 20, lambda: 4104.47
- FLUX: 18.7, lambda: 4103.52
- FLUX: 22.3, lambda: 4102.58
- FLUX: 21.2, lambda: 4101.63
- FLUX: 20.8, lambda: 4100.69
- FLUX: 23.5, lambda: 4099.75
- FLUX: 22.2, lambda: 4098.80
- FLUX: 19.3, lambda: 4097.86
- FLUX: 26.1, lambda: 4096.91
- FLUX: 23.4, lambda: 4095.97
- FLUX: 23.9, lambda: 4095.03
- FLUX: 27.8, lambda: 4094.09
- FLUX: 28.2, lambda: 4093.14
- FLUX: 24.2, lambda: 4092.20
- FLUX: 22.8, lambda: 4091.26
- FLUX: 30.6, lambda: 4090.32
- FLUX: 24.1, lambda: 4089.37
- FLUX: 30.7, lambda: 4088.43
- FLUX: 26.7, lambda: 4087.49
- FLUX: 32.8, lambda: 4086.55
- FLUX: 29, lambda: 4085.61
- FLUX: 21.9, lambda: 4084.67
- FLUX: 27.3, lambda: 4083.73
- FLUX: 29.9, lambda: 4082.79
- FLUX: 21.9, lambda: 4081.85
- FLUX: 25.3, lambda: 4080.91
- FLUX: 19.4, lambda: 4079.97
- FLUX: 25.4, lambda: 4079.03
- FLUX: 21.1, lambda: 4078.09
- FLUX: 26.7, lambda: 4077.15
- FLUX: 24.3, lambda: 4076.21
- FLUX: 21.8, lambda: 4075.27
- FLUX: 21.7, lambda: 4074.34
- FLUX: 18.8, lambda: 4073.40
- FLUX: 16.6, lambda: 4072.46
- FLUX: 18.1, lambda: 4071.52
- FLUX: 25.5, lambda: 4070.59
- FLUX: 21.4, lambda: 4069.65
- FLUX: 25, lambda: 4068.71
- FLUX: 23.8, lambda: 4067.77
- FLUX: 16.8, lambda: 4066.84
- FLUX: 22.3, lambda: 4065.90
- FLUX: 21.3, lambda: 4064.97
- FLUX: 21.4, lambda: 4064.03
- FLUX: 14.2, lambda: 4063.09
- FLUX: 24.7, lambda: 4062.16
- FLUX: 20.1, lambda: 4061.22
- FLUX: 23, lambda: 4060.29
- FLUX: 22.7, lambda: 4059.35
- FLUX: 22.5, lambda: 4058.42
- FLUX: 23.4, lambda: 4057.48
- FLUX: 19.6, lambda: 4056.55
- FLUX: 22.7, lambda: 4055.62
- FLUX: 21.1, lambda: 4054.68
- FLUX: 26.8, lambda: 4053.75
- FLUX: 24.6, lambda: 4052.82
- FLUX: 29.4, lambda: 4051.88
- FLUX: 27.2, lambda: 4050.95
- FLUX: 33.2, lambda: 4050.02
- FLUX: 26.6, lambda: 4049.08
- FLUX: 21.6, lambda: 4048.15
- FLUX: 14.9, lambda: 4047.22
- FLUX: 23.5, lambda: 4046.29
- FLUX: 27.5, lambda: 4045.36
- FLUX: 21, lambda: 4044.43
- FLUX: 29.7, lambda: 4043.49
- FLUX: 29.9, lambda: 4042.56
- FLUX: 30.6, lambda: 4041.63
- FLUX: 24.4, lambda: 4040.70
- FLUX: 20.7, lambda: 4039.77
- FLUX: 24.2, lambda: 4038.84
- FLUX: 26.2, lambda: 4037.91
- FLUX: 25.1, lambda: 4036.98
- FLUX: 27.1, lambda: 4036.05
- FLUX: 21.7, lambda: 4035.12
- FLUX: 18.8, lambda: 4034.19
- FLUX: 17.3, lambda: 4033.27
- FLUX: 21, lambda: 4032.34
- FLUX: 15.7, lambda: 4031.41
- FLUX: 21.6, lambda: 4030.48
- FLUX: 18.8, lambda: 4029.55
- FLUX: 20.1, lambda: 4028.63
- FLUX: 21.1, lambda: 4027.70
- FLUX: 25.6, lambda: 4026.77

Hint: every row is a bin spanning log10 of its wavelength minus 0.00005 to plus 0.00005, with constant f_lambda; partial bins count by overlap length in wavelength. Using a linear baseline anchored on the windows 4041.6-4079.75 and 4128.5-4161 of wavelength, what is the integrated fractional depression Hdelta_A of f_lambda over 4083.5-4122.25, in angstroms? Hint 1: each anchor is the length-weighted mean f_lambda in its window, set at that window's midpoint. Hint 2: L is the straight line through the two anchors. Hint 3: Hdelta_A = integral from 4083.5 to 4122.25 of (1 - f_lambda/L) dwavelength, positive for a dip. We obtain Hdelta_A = -0.7 angstroms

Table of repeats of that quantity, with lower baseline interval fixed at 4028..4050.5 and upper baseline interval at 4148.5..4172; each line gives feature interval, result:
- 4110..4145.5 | -1.5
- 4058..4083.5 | 1.5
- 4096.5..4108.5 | 1.6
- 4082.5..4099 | -1.8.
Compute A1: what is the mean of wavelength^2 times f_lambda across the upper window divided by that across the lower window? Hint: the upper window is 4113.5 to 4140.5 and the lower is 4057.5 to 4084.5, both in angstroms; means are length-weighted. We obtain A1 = 1.14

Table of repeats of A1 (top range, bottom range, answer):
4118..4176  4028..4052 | 1.06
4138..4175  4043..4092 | 1.03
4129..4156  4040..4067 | 1.06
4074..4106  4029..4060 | 1.05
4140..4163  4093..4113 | 1.08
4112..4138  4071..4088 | 1.06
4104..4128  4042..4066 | 1.03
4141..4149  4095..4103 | 1.04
